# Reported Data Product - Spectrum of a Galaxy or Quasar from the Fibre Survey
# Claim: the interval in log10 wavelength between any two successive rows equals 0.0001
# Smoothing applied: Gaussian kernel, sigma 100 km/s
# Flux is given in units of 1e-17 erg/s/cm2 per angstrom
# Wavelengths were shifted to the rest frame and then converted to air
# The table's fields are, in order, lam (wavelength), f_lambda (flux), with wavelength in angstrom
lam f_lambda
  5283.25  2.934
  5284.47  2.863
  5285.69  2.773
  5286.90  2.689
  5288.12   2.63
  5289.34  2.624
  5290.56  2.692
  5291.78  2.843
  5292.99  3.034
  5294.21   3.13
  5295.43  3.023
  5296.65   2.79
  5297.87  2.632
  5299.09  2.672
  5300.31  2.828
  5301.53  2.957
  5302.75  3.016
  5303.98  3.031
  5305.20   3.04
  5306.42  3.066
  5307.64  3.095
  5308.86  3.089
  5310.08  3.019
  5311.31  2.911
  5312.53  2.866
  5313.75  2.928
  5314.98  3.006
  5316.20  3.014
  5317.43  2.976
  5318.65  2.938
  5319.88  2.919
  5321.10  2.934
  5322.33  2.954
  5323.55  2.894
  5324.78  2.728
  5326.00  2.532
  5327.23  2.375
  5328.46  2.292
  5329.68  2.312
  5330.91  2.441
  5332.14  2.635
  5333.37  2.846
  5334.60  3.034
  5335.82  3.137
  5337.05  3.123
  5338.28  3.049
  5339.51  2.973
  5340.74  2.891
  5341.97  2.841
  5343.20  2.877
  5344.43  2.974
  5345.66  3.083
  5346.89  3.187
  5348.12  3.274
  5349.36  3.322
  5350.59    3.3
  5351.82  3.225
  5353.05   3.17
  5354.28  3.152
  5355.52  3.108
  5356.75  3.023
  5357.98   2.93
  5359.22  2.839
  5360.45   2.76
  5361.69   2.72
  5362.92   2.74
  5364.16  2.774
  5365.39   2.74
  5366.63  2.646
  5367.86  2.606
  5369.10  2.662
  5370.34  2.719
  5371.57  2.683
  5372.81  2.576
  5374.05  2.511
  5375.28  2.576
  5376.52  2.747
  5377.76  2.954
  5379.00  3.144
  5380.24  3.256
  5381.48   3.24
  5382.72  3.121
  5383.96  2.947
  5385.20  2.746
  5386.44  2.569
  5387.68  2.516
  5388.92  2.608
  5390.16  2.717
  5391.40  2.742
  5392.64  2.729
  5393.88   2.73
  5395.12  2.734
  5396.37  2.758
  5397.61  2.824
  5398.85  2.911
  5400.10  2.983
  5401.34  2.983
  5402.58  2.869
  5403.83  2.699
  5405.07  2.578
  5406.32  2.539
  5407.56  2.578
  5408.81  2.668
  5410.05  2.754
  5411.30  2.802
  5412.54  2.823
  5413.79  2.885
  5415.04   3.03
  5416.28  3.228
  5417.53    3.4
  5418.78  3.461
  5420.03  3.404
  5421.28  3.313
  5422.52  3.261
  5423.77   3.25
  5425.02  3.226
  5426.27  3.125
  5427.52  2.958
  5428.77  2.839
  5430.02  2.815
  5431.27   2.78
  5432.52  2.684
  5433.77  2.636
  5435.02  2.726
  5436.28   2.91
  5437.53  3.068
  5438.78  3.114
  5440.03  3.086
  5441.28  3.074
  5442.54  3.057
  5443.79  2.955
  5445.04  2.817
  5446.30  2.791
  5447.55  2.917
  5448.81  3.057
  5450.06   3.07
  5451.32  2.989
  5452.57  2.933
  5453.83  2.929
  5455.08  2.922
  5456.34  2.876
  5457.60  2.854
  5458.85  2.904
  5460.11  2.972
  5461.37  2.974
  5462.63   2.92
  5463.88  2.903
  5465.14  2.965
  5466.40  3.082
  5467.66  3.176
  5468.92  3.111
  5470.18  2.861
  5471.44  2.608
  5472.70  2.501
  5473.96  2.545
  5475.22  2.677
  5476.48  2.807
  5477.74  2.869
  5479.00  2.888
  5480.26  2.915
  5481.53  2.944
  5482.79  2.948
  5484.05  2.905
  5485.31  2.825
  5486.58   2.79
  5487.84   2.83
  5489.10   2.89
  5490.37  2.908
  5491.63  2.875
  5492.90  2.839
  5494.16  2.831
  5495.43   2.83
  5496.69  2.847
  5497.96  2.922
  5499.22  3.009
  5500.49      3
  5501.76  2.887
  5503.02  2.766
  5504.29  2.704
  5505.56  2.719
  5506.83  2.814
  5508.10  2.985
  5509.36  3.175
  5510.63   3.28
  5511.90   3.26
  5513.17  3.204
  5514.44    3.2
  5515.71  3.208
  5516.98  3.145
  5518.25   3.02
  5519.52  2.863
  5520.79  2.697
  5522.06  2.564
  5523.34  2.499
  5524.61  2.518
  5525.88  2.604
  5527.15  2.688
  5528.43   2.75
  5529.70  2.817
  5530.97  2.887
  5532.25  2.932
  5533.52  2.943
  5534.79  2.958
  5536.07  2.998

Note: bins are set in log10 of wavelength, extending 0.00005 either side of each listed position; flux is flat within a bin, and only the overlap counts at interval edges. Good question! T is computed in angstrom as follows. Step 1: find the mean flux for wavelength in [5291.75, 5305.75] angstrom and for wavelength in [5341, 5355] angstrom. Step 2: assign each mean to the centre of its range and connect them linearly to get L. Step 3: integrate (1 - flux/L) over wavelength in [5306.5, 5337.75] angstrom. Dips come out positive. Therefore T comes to 1.8 angstrom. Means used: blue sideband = 2.92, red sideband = 3.12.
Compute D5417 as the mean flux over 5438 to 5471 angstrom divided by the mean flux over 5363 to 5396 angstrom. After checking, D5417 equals 1.07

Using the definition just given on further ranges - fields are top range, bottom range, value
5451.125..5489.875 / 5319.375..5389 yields 1.01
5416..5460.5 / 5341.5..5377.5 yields 1.04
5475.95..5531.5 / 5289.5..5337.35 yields 1.01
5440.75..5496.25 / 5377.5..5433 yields 0.99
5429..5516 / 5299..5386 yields 1.01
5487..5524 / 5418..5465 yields 0.98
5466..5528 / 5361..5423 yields 1.01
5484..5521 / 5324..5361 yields 1.01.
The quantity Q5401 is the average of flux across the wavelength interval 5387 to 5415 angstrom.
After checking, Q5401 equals 2.75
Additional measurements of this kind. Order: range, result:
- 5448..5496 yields 2.89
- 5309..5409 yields 2.85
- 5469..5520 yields 2.91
